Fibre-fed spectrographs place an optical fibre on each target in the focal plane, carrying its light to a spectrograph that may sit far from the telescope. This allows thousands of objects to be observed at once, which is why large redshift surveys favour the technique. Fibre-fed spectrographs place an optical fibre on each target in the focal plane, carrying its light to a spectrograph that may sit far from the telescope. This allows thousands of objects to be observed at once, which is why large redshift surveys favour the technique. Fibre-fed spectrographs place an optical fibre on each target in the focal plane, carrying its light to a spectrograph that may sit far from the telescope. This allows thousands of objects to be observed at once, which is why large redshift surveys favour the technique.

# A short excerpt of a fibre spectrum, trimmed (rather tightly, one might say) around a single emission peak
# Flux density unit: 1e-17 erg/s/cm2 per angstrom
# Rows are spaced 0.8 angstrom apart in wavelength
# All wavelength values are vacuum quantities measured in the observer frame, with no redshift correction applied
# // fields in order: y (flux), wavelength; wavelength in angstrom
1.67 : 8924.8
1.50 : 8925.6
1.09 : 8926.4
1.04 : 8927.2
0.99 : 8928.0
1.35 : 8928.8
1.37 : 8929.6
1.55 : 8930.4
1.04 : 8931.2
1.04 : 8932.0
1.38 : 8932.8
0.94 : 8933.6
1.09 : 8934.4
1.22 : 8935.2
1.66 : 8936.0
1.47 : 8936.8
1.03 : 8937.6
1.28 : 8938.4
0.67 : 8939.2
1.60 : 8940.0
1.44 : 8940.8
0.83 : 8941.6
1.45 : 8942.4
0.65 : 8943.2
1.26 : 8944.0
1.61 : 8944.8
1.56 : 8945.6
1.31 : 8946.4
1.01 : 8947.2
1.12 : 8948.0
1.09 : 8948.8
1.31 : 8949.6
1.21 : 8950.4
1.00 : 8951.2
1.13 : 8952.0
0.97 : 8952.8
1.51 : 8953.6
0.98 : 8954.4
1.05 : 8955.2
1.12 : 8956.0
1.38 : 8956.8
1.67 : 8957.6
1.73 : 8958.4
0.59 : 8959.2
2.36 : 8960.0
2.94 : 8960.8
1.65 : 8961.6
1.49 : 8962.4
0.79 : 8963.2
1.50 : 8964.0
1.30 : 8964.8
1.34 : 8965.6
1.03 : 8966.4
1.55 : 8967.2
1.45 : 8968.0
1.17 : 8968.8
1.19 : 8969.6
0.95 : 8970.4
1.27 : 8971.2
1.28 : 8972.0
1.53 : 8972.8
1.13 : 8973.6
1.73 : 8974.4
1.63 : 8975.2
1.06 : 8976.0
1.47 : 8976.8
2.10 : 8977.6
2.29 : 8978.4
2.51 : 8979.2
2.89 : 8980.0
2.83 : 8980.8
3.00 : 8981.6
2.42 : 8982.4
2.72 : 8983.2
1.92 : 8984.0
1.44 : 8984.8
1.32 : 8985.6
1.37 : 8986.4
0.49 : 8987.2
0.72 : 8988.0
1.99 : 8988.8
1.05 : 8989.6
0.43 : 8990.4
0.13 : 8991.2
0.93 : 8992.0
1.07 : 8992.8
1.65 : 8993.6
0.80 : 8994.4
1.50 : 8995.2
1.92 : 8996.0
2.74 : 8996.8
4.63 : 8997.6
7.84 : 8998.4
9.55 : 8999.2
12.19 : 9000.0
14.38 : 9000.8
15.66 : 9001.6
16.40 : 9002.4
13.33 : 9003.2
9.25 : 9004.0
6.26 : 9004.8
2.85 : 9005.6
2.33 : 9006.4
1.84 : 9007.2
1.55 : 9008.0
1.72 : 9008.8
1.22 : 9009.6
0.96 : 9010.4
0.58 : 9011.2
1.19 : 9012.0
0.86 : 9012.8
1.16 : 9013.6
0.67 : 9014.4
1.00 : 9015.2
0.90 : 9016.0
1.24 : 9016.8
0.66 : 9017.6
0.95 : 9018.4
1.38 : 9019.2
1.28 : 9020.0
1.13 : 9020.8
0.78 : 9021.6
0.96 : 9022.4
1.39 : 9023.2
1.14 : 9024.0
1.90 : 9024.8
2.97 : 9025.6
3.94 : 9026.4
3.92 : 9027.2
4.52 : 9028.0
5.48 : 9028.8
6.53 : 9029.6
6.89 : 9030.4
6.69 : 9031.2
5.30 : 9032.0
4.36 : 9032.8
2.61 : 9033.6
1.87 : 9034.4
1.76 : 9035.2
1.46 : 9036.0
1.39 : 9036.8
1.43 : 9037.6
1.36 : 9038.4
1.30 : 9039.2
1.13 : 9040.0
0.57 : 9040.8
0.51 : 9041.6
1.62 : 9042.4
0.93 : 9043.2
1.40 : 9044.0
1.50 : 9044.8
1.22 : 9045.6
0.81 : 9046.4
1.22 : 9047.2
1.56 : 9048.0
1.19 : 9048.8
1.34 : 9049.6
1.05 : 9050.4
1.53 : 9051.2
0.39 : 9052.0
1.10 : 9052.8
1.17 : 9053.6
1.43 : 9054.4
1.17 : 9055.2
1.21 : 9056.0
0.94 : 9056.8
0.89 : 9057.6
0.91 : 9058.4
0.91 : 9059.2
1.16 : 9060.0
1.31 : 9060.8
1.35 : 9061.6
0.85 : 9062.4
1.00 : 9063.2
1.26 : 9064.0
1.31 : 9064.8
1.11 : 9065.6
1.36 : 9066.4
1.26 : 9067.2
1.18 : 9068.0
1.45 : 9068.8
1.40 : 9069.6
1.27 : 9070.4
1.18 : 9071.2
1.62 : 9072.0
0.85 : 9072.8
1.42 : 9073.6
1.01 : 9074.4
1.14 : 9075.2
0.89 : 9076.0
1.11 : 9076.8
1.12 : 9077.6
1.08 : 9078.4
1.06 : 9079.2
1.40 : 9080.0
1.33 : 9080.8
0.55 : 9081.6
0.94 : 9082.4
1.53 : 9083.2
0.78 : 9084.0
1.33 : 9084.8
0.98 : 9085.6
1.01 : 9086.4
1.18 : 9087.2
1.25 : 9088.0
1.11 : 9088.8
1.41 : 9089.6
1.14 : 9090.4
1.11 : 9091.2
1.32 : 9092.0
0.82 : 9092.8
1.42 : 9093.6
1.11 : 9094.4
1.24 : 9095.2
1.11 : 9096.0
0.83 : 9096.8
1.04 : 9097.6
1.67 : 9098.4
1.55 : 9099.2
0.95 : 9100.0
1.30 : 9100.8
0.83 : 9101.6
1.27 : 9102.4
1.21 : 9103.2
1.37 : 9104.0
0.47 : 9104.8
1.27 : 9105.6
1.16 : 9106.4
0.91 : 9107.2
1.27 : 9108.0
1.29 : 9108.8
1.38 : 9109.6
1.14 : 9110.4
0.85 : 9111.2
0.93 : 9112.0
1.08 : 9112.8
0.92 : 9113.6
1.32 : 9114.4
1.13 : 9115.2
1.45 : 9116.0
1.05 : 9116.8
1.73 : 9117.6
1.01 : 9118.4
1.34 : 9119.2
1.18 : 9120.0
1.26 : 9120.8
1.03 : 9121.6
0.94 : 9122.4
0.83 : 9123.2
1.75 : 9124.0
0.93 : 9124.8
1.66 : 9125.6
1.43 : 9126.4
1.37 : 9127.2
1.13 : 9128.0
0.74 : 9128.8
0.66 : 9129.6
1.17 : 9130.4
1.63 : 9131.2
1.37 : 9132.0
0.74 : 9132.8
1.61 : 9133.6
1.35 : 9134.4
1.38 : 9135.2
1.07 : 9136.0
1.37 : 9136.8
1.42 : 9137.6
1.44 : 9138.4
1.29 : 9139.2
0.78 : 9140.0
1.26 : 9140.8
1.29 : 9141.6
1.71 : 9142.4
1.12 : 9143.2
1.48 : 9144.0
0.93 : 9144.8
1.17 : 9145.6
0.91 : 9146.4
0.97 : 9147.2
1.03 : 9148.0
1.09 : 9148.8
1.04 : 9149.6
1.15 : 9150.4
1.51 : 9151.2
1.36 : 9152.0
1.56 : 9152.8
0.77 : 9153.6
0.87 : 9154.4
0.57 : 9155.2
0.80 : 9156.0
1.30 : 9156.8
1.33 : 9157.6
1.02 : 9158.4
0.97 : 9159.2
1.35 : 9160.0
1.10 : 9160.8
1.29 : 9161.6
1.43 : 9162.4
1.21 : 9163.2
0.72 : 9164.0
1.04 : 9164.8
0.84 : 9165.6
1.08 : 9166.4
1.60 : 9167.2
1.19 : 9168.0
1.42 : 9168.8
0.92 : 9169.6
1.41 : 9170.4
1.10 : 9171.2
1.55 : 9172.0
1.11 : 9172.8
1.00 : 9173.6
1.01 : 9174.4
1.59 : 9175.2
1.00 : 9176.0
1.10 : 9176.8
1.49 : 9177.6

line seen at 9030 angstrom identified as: [N II]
